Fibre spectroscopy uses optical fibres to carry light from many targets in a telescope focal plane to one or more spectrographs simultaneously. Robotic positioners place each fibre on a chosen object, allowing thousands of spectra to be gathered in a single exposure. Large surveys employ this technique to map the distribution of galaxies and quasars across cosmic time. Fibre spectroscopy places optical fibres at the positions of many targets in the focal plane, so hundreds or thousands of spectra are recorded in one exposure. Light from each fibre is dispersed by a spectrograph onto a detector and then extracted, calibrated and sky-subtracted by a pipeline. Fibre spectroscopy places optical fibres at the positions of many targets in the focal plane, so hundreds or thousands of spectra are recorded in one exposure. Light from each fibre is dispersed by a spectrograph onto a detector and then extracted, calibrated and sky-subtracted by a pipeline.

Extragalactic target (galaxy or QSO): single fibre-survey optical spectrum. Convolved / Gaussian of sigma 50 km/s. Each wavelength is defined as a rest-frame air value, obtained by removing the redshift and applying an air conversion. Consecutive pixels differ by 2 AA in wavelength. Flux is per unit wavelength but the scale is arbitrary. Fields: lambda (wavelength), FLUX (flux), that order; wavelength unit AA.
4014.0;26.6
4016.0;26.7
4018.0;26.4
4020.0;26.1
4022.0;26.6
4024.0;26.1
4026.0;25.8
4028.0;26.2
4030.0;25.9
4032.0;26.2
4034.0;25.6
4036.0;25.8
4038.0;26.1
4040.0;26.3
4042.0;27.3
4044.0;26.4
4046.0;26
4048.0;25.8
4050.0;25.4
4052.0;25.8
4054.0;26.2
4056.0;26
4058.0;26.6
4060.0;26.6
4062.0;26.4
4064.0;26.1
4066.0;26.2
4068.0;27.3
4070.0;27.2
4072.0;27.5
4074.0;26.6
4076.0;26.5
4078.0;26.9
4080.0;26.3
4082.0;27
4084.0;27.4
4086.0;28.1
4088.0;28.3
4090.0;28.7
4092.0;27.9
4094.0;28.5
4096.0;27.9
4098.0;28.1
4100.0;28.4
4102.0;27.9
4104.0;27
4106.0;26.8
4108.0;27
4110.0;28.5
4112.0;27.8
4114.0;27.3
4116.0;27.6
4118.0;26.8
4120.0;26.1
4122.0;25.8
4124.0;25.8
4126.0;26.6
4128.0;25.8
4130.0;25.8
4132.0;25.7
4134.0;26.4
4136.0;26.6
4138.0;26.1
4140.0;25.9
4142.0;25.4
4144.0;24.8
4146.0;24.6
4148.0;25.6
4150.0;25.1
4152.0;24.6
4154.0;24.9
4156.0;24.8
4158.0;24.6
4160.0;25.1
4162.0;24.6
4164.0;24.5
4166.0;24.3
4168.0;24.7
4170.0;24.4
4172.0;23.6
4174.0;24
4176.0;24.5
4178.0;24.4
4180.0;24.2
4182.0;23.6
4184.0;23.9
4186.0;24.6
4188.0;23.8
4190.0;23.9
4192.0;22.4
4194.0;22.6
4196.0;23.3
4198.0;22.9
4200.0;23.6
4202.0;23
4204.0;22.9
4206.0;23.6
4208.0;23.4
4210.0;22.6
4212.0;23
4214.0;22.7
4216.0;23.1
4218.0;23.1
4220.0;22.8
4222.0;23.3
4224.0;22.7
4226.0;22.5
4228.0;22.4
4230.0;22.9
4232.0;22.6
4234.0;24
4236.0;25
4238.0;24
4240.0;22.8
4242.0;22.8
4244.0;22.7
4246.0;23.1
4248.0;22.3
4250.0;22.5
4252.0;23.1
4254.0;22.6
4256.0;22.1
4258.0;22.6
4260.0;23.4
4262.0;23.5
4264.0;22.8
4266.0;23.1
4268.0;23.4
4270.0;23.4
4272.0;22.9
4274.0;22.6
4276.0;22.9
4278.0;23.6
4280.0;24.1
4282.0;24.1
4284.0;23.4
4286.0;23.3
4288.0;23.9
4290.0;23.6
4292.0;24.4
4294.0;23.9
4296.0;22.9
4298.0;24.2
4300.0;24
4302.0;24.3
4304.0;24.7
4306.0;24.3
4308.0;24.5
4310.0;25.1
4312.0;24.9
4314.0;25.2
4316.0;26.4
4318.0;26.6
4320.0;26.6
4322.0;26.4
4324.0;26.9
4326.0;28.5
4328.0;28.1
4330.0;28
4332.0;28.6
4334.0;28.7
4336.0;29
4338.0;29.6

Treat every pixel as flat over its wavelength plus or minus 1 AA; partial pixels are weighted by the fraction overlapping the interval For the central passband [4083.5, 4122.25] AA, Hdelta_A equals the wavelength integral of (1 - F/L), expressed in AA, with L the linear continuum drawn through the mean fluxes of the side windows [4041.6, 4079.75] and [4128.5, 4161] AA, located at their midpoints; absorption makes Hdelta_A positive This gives -2.57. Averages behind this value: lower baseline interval 26.4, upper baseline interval 25.4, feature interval 27.6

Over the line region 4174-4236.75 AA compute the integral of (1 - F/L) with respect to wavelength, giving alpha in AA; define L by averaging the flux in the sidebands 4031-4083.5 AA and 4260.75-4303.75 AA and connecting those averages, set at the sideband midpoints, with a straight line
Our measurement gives 3.1 AA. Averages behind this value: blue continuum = 26.4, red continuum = 23.6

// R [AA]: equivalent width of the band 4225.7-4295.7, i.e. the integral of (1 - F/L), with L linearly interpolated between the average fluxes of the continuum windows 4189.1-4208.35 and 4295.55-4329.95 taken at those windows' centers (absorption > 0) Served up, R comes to 3.64 AA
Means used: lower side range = 23.1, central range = 23.2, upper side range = 25.6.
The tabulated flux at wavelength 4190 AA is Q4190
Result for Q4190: 23.9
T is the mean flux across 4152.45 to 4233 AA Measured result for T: 23.6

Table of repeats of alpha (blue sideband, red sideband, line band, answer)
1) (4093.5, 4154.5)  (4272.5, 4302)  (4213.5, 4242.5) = 1.8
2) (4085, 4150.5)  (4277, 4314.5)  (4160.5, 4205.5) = 3.5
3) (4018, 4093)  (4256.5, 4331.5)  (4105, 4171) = 0.2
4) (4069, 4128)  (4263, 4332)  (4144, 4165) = 1.4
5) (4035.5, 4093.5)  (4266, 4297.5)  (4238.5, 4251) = 0.7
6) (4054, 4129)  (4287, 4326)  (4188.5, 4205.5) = 1.9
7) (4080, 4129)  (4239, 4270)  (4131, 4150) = 0.5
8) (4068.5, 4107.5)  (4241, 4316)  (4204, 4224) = 1.5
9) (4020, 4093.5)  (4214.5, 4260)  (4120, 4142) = -0.8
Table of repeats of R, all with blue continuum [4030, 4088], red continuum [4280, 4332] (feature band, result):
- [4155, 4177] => 1.2 AA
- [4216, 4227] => 1.2 AA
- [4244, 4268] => 2.5 AA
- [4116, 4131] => 0.0 AA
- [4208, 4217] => 1.0 AA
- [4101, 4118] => -0.8 AA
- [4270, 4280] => 0.9 AA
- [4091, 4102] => -0.8 AA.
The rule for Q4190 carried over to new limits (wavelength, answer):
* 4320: 26.6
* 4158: 24.6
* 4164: 24.5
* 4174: 24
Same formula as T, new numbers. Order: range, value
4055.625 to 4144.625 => 26.9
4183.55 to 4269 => 23.1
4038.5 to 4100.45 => 26.9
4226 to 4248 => 23.2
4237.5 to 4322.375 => 23.8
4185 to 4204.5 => 23.3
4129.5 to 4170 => 25.2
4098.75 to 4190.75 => 25.5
